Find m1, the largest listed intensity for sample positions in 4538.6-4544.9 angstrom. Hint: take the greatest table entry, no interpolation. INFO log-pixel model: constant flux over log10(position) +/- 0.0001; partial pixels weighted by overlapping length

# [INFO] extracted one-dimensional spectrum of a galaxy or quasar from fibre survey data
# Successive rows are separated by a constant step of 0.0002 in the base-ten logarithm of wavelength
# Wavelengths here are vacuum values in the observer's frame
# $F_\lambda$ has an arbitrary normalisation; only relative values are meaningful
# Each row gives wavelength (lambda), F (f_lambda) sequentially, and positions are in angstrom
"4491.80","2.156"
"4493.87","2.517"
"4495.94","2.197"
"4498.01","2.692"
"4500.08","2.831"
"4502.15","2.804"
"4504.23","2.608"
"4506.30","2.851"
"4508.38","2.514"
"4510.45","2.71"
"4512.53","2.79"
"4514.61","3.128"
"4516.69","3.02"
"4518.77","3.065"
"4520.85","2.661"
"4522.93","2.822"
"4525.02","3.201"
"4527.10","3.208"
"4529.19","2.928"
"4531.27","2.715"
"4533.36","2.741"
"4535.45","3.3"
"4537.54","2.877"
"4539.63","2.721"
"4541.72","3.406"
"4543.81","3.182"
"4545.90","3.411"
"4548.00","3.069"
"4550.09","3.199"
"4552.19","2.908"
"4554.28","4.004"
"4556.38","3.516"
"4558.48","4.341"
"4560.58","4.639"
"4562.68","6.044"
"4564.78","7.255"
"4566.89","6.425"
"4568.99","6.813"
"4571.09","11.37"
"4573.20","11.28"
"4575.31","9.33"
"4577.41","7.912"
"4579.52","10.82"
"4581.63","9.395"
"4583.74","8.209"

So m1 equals 3.406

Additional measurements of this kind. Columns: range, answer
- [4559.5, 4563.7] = 6.044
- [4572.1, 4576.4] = 11.28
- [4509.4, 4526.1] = 3.201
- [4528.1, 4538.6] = 3.3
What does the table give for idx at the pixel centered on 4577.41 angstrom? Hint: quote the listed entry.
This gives 7.912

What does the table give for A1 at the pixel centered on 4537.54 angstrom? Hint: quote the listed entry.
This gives 2.877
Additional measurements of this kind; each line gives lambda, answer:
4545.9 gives 3.411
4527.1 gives 3.208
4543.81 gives 3.182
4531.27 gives 2.715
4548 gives 3.069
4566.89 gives 6.425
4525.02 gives 3.201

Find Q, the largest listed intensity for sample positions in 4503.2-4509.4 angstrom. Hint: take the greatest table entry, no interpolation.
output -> 2.851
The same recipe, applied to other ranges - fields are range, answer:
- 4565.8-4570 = 6.813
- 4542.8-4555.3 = 4.004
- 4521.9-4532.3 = 3.208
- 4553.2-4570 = 7.255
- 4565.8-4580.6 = 11.37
